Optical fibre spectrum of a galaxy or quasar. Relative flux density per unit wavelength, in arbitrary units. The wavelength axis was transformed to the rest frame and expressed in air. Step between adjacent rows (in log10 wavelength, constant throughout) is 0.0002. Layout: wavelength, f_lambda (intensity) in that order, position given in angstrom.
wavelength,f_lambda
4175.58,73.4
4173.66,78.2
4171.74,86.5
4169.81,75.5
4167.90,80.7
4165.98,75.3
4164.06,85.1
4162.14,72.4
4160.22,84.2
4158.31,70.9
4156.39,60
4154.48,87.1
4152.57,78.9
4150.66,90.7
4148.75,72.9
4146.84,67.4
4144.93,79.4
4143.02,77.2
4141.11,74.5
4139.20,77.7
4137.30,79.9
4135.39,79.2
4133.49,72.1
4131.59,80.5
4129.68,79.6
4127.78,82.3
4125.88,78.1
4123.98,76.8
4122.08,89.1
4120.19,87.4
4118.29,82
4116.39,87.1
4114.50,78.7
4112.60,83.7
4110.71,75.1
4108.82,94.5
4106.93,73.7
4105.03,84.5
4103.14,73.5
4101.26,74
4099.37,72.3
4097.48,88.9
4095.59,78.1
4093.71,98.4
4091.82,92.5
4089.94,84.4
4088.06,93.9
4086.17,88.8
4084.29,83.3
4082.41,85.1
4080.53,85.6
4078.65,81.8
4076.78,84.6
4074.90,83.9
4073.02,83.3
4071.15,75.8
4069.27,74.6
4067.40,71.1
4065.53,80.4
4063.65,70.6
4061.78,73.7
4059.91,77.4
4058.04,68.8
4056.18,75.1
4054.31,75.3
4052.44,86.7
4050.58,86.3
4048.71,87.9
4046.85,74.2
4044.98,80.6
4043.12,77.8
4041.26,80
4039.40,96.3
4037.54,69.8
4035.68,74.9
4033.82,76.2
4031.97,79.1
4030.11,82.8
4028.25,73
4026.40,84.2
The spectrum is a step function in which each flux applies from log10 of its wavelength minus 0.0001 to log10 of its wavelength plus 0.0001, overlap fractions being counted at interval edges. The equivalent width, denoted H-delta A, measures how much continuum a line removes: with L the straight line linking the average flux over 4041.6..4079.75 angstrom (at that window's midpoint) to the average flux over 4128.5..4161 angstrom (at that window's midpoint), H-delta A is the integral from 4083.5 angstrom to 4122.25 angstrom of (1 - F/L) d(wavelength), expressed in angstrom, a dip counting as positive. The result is -3.00 angstrom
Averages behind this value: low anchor 78.6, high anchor 77.2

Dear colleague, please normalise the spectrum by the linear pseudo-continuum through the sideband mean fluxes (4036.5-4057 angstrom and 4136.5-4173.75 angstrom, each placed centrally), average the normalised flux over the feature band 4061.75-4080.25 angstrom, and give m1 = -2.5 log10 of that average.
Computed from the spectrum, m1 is 0.02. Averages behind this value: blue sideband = 80.9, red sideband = 77.7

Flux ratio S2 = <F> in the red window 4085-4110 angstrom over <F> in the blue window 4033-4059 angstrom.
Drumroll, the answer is 1.06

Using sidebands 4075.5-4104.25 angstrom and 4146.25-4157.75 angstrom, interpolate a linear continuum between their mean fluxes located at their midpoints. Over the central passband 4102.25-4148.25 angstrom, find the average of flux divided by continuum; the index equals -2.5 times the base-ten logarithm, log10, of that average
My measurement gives 0.00 mag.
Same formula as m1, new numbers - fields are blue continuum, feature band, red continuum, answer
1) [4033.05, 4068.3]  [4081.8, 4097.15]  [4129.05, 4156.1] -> -0.133 mag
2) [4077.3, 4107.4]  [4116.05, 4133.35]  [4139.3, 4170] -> -0.021 mag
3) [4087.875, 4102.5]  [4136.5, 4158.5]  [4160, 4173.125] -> 0.061 mag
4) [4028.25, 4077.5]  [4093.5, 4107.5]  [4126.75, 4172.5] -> -0.019 mag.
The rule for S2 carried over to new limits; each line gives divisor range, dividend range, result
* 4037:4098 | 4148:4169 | 0.96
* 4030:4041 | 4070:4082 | 1.04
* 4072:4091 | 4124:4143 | 0.91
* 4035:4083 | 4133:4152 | 0.97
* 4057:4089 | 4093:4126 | 1.02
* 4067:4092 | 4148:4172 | 0.94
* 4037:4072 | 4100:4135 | 1.03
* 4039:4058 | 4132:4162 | 0.95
